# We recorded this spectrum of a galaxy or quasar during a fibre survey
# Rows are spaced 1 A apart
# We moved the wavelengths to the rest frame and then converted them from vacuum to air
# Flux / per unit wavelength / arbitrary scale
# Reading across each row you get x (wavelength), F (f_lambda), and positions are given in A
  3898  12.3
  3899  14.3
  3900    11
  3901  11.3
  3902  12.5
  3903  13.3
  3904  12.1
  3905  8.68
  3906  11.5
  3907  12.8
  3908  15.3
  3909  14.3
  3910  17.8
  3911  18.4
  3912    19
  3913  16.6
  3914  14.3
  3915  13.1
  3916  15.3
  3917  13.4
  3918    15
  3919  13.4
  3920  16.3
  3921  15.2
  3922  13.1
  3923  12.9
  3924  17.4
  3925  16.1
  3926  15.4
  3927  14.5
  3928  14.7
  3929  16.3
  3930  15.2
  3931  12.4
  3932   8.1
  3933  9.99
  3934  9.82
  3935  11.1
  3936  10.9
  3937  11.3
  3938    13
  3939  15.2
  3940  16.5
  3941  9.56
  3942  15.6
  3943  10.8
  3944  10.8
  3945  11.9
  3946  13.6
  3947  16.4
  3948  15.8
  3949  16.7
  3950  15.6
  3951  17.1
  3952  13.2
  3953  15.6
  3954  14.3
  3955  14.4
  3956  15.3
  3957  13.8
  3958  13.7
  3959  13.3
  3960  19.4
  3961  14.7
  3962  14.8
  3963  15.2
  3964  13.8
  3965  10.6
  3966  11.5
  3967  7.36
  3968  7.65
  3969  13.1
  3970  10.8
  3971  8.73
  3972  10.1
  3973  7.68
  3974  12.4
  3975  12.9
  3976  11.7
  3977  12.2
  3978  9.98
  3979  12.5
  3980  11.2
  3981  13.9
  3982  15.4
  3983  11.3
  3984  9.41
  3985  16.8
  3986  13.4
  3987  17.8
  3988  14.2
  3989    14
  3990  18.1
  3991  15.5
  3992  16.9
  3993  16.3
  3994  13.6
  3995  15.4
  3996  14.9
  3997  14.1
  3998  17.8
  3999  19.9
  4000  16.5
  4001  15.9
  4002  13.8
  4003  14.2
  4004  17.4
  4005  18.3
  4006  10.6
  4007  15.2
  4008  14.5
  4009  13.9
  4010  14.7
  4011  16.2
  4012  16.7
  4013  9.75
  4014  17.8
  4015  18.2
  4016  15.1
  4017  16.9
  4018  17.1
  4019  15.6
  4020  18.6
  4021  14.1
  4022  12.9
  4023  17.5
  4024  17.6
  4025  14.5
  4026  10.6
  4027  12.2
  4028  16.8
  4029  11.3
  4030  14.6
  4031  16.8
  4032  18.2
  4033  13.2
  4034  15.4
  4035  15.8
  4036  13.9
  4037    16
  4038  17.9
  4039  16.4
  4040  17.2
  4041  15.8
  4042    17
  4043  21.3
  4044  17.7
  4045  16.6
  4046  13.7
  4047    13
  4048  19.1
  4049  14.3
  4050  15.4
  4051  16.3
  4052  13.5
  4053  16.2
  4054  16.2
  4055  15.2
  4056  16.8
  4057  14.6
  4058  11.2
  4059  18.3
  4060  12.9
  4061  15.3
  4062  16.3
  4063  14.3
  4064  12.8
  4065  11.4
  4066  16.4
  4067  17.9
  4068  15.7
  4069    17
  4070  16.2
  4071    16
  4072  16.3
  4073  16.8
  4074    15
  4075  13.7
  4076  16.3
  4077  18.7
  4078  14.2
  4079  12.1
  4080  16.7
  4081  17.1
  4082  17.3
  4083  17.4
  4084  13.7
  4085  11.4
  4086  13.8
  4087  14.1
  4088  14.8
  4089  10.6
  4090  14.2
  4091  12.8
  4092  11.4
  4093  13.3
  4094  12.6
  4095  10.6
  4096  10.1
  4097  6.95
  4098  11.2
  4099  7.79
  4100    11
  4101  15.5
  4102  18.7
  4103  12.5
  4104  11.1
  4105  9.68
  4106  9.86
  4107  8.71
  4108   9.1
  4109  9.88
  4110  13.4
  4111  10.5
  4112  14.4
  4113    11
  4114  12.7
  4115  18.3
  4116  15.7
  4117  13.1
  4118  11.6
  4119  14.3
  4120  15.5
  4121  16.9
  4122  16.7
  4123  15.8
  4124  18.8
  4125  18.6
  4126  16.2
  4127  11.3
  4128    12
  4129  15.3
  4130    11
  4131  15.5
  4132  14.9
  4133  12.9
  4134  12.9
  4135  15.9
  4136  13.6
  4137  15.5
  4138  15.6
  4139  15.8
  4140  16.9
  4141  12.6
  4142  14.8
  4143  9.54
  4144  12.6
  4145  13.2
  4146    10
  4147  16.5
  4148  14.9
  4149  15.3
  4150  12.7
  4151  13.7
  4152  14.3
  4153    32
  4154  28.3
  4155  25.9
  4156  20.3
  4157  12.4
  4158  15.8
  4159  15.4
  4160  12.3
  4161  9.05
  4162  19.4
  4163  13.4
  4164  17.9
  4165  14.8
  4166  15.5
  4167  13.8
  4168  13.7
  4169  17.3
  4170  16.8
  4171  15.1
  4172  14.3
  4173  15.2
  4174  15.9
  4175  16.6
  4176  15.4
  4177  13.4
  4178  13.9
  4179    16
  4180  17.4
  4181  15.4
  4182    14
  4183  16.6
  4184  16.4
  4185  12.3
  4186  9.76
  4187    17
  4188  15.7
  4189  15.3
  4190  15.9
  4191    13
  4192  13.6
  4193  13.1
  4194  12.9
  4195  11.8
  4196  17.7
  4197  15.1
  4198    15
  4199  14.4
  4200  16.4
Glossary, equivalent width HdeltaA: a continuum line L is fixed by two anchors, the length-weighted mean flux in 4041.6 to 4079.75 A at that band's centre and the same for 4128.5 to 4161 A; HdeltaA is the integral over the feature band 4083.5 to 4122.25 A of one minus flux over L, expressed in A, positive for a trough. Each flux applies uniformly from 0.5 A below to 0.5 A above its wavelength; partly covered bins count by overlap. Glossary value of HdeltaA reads 7.5 A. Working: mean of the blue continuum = 15.6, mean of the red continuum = 15.5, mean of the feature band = 12.5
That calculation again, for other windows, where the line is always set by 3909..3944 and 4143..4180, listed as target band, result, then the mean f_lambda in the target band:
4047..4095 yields 0.7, 14.9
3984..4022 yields -2.5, 15.6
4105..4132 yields 3.3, 13.6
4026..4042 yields -0.5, 15.3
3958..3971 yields 1.6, 12.6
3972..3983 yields 1.9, 11.9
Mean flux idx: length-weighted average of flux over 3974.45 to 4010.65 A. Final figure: 14.6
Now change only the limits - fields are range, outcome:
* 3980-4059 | 15.4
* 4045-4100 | 14.4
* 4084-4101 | 11.8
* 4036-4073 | 15.8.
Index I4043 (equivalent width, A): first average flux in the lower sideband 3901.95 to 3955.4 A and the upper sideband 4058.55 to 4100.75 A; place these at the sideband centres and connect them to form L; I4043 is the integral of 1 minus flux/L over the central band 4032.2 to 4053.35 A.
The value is -2.9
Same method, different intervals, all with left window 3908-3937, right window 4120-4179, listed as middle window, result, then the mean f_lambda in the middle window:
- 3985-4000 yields -1.3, 15.9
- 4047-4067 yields -0.2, 15.1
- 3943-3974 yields 2.7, 13.2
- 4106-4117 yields 2.1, 12.3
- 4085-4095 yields 1.5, 12.9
